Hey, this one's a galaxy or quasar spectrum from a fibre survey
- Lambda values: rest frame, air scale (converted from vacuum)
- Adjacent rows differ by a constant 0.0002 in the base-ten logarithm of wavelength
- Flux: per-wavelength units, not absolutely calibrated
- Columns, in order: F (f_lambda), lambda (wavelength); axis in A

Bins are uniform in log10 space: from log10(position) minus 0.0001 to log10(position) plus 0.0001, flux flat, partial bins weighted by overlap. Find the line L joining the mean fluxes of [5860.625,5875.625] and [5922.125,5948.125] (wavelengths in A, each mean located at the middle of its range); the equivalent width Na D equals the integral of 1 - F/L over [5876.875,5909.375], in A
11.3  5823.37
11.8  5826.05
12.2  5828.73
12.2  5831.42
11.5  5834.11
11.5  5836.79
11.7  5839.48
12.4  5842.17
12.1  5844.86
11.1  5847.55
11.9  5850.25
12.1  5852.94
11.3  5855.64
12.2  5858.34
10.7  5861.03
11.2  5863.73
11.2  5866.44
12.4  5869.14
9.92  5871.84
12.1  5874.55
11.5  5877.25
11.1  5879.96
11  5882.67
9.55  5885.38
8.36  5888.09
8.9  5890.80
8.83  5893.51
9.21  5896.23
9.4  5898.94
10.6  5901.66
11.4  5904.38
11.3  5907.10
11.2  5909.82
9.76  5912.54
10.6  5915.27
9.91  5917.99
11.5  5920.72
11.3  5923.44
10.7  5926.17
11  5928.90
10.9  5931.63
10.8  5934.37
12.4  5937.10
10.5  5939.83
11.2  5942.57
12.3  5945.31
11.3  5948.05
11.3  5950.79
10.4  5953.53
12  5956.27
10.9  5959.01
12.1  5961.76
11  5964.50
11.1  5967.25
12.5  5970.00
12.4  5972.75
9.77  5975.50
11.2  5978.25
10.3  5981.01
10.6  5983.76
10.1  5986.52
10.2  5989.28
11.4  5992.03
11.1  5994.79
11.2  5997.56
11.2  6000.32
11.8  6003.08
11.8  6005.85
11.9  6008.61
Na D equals 3.4 A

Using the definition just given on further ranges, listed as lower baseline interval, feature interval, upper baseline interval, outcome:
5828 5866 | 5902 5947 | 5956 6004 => 1.3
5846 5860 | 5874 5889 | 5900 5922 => 0.9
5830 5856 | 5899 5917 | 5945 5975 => 1.5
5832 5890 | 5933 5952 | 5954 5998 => -0.4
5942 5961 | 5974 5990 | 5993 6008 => 1.4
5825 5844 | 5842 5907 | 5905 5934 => 3.3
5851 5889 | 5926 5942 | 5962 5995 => -0.1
